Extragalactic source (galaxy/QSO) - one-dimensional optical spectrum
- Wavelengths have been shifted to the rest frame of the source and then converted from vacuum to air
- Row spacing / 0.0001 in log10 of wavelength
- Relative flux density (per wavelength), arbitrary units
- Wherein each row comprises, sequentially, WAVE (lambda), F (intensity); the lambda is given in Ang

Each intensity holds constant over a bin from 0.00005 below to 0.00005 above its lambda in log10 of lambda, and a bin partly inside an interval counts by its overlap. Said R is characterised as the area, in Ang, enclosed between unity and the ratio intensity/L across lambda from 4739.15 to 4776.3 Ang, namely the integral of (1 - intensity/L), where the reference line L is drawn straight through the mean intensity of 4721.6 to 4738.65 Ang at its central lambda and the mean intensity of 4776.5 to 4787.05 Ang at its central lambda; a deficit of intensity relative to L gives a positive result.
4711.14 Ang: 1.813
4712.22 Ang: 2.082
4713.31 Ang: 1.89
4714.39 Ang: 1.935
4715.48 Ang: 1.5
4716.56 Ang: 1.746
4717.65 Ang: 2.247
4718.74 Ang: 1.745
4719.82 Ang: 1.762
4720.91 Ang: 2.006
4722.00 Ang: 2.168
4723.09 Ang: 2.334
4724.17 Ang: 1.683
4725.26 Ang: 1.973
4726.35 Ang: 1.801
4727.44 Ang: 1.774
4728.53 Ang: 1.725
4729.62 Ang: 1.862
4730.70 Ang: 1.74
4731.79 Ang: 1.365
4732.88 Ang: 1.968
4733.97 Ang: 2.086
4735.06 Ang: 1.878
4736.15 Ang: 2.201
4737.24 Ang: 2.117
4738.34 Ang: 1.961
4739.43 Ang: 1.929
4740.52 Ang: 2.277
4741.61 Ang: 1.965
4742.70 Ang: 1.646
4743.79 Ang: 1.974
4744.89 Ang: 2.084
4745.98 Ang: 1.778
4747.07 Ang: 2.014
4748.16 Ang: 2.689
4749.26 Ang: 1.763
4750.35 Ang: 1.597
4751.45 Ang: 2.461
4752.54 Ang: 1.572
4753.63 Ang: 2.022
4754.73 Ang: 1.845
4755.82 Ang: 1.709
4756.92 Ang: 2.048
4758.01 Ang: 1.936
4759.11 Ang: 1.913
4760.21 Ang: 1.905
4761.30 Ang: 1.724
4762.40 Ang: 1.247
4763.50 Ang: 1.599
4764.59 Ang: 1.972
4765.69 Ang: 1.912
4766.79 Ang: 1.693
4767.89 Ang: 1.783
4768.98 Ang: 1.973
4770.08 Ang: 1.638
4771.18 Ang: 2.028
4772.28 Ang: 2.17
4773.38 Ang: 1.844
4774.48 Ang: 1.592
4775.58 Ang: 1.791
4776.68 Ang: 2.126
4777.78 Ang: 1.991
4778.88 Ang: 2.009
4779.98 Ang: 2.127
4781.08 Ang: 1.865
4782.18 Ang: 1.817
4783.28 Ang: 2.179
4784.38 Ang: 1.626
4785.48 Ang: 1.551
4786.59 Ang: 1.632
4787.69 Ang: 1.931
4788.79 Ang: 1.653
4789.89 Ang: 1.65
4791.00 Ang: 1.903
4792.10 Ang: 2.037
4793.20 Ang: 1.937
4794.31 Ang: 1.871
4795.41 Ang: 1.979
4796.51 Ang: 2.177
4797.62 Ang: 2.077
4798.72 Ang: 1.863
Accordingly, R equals 0.24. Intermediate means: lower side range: 1.91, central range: 1.89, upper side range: 1.89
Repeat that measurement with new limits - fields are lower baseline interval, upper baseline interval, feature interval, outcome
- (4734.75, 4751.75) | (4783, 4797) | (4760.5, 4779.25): 0.9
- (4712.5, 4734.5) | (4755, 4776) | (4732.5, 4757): -1.9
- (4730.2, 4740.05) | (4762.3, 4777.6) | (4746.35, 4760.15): -0.6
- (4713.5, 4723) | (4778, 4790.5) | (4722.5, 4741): -0.3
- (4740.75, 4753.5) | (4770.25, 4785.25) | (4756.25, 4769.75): 1.0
